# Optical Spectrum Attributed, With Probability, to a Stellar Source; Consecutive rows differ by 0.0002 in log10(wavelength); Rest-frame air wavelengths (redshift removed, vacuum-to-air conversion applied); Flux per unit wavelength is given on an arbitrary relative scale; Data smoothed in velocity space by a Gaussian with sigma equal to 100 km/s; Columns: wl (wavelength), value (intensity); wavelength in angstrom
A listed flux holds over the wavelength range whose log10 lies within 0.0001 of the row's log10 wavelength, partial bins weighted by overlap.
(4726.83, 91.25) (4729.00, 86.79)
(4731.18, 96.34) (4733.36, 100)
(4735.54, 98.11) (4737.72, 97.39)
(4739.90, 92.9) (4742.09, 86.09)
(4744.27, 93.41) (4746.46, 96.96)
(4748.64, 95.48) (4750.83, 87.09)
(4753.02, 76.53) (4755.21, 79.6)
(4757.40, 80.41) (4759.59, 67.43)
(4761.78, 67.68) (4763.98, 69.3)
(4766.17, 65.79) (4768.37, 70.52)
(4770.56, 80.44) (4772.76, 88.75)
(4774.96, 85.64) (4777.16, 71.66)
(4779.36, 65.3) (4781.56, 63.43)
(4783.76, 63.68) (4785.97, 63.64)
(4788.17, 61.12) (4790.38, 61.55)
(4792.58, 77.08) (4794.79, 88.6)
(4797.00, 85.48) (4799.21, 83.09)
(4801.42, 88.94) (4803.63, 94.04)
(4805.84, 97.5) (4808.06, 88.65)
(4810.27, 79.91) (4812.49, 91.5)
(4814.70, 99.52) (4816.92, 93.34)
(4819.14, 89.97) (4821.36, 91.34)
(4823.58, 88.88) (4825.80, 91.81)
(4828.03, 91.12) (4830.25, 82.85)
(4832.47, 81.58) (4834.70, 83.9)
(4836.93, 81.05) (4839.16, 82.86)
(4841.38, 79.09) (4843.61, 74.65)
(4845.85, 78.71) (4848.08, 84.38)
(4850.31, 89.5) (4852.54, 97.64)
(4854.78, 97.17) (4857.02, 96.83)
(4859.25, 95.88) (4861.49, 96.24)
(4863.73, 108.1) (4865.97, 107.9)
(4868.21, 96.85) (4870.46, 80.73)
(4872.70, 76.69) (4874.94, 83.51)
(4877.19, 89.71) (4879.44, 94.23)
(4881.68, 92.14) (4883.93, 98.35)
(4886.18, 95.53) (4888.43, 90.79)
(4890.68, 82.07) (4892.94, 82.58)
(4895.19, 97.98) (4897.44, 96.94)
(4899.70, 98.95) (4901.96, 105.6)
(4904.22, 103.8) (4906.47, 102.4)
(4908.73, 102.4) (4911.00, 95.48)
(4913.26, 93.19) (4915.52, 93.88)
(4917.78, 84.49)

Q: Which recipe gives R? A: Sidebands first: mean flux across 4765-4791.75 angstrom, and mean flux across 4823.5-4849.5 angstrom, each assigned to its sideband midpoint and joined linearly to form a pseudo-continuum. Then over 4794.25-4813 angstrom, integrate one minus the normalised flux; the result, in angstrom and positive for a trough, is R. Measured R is -3.1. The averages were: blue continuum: 70.2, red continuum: 83.3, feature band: 88.5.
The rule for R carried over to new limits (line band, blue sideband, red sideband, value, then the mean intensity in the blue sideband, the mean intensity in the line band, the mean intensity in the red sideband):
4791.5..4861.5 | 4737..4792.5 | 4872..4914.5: -2.42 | 77.1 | 88.1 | 94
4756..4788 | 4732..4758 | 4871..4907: 6.87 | 90.6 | 71.5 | 92.9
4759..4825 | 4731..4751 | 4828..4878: 8.69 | 94.6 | 79.6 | 88.5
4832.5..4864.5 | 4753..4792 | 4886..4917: -1.04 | 71.2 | 88.5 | 95.7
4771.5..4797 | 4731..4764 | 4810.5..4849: 4.13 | 86.8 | 72.5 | 86.1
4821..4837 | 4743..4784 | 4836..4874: -0.08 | 77.6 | 86.7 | 89.7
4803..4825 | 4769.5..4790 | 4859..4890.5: -3.48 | 71.1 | 91.4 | 92.9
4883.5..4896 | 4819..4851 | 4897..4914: 0.77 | 84.6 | 90.6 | 100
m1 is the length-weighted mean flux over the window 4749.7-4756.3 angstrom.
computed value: 81.1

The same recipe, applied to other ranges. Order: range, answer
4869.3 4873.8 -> 78.8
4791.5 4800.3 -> 83.5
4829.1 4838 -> 82.4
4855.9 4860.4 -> 96.4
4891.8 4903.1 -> 96.3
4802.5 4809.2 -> 93.3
